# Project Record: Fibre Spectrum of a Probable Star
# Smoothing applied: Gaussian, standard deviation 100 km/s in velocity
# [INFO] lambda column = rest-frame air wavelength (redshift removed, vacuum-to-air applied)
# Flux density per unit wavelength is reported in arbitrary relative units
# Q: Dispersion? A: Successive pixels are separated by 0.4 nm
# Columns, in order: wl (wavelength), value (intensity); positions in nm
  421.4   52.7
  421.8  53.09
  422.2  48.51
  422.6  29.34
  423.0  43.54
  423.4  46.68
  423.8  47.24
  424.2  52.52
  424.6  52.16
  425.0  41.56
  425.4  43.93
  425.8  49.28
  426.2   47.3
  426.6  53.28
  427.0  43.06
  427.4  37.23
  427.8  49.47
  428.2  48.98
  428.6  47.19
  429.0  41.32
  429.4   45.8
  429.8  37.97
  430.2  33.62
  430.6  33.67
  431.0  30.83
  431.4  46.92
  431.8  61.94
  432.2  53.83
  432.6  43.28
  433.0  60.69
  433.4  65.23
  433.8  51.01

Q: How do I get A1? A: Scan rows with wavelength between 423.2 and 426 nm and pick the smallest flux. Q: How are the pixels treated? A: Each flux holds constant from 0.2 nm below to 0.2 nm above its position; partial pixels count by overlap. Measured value 41.56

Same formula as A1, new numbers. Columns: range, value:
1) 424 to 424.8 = 52.16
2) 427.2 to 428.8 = 37.23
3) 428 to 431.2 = 30.83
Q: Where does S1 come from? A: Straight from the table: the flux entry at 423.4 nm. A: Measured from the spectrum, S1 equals 46.68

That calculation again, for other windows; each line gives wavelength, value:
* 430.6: 33.67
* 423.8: 47.24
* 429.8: 37.97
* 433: 60.69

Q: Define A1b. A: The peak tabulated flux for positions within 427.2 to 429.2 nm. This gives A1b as 49.47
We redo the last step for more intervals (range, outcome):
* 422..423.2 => 48.51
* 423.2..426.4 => 52.52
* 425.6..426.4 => 49.28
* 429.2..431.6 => 46.92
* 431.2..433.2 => 61.94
